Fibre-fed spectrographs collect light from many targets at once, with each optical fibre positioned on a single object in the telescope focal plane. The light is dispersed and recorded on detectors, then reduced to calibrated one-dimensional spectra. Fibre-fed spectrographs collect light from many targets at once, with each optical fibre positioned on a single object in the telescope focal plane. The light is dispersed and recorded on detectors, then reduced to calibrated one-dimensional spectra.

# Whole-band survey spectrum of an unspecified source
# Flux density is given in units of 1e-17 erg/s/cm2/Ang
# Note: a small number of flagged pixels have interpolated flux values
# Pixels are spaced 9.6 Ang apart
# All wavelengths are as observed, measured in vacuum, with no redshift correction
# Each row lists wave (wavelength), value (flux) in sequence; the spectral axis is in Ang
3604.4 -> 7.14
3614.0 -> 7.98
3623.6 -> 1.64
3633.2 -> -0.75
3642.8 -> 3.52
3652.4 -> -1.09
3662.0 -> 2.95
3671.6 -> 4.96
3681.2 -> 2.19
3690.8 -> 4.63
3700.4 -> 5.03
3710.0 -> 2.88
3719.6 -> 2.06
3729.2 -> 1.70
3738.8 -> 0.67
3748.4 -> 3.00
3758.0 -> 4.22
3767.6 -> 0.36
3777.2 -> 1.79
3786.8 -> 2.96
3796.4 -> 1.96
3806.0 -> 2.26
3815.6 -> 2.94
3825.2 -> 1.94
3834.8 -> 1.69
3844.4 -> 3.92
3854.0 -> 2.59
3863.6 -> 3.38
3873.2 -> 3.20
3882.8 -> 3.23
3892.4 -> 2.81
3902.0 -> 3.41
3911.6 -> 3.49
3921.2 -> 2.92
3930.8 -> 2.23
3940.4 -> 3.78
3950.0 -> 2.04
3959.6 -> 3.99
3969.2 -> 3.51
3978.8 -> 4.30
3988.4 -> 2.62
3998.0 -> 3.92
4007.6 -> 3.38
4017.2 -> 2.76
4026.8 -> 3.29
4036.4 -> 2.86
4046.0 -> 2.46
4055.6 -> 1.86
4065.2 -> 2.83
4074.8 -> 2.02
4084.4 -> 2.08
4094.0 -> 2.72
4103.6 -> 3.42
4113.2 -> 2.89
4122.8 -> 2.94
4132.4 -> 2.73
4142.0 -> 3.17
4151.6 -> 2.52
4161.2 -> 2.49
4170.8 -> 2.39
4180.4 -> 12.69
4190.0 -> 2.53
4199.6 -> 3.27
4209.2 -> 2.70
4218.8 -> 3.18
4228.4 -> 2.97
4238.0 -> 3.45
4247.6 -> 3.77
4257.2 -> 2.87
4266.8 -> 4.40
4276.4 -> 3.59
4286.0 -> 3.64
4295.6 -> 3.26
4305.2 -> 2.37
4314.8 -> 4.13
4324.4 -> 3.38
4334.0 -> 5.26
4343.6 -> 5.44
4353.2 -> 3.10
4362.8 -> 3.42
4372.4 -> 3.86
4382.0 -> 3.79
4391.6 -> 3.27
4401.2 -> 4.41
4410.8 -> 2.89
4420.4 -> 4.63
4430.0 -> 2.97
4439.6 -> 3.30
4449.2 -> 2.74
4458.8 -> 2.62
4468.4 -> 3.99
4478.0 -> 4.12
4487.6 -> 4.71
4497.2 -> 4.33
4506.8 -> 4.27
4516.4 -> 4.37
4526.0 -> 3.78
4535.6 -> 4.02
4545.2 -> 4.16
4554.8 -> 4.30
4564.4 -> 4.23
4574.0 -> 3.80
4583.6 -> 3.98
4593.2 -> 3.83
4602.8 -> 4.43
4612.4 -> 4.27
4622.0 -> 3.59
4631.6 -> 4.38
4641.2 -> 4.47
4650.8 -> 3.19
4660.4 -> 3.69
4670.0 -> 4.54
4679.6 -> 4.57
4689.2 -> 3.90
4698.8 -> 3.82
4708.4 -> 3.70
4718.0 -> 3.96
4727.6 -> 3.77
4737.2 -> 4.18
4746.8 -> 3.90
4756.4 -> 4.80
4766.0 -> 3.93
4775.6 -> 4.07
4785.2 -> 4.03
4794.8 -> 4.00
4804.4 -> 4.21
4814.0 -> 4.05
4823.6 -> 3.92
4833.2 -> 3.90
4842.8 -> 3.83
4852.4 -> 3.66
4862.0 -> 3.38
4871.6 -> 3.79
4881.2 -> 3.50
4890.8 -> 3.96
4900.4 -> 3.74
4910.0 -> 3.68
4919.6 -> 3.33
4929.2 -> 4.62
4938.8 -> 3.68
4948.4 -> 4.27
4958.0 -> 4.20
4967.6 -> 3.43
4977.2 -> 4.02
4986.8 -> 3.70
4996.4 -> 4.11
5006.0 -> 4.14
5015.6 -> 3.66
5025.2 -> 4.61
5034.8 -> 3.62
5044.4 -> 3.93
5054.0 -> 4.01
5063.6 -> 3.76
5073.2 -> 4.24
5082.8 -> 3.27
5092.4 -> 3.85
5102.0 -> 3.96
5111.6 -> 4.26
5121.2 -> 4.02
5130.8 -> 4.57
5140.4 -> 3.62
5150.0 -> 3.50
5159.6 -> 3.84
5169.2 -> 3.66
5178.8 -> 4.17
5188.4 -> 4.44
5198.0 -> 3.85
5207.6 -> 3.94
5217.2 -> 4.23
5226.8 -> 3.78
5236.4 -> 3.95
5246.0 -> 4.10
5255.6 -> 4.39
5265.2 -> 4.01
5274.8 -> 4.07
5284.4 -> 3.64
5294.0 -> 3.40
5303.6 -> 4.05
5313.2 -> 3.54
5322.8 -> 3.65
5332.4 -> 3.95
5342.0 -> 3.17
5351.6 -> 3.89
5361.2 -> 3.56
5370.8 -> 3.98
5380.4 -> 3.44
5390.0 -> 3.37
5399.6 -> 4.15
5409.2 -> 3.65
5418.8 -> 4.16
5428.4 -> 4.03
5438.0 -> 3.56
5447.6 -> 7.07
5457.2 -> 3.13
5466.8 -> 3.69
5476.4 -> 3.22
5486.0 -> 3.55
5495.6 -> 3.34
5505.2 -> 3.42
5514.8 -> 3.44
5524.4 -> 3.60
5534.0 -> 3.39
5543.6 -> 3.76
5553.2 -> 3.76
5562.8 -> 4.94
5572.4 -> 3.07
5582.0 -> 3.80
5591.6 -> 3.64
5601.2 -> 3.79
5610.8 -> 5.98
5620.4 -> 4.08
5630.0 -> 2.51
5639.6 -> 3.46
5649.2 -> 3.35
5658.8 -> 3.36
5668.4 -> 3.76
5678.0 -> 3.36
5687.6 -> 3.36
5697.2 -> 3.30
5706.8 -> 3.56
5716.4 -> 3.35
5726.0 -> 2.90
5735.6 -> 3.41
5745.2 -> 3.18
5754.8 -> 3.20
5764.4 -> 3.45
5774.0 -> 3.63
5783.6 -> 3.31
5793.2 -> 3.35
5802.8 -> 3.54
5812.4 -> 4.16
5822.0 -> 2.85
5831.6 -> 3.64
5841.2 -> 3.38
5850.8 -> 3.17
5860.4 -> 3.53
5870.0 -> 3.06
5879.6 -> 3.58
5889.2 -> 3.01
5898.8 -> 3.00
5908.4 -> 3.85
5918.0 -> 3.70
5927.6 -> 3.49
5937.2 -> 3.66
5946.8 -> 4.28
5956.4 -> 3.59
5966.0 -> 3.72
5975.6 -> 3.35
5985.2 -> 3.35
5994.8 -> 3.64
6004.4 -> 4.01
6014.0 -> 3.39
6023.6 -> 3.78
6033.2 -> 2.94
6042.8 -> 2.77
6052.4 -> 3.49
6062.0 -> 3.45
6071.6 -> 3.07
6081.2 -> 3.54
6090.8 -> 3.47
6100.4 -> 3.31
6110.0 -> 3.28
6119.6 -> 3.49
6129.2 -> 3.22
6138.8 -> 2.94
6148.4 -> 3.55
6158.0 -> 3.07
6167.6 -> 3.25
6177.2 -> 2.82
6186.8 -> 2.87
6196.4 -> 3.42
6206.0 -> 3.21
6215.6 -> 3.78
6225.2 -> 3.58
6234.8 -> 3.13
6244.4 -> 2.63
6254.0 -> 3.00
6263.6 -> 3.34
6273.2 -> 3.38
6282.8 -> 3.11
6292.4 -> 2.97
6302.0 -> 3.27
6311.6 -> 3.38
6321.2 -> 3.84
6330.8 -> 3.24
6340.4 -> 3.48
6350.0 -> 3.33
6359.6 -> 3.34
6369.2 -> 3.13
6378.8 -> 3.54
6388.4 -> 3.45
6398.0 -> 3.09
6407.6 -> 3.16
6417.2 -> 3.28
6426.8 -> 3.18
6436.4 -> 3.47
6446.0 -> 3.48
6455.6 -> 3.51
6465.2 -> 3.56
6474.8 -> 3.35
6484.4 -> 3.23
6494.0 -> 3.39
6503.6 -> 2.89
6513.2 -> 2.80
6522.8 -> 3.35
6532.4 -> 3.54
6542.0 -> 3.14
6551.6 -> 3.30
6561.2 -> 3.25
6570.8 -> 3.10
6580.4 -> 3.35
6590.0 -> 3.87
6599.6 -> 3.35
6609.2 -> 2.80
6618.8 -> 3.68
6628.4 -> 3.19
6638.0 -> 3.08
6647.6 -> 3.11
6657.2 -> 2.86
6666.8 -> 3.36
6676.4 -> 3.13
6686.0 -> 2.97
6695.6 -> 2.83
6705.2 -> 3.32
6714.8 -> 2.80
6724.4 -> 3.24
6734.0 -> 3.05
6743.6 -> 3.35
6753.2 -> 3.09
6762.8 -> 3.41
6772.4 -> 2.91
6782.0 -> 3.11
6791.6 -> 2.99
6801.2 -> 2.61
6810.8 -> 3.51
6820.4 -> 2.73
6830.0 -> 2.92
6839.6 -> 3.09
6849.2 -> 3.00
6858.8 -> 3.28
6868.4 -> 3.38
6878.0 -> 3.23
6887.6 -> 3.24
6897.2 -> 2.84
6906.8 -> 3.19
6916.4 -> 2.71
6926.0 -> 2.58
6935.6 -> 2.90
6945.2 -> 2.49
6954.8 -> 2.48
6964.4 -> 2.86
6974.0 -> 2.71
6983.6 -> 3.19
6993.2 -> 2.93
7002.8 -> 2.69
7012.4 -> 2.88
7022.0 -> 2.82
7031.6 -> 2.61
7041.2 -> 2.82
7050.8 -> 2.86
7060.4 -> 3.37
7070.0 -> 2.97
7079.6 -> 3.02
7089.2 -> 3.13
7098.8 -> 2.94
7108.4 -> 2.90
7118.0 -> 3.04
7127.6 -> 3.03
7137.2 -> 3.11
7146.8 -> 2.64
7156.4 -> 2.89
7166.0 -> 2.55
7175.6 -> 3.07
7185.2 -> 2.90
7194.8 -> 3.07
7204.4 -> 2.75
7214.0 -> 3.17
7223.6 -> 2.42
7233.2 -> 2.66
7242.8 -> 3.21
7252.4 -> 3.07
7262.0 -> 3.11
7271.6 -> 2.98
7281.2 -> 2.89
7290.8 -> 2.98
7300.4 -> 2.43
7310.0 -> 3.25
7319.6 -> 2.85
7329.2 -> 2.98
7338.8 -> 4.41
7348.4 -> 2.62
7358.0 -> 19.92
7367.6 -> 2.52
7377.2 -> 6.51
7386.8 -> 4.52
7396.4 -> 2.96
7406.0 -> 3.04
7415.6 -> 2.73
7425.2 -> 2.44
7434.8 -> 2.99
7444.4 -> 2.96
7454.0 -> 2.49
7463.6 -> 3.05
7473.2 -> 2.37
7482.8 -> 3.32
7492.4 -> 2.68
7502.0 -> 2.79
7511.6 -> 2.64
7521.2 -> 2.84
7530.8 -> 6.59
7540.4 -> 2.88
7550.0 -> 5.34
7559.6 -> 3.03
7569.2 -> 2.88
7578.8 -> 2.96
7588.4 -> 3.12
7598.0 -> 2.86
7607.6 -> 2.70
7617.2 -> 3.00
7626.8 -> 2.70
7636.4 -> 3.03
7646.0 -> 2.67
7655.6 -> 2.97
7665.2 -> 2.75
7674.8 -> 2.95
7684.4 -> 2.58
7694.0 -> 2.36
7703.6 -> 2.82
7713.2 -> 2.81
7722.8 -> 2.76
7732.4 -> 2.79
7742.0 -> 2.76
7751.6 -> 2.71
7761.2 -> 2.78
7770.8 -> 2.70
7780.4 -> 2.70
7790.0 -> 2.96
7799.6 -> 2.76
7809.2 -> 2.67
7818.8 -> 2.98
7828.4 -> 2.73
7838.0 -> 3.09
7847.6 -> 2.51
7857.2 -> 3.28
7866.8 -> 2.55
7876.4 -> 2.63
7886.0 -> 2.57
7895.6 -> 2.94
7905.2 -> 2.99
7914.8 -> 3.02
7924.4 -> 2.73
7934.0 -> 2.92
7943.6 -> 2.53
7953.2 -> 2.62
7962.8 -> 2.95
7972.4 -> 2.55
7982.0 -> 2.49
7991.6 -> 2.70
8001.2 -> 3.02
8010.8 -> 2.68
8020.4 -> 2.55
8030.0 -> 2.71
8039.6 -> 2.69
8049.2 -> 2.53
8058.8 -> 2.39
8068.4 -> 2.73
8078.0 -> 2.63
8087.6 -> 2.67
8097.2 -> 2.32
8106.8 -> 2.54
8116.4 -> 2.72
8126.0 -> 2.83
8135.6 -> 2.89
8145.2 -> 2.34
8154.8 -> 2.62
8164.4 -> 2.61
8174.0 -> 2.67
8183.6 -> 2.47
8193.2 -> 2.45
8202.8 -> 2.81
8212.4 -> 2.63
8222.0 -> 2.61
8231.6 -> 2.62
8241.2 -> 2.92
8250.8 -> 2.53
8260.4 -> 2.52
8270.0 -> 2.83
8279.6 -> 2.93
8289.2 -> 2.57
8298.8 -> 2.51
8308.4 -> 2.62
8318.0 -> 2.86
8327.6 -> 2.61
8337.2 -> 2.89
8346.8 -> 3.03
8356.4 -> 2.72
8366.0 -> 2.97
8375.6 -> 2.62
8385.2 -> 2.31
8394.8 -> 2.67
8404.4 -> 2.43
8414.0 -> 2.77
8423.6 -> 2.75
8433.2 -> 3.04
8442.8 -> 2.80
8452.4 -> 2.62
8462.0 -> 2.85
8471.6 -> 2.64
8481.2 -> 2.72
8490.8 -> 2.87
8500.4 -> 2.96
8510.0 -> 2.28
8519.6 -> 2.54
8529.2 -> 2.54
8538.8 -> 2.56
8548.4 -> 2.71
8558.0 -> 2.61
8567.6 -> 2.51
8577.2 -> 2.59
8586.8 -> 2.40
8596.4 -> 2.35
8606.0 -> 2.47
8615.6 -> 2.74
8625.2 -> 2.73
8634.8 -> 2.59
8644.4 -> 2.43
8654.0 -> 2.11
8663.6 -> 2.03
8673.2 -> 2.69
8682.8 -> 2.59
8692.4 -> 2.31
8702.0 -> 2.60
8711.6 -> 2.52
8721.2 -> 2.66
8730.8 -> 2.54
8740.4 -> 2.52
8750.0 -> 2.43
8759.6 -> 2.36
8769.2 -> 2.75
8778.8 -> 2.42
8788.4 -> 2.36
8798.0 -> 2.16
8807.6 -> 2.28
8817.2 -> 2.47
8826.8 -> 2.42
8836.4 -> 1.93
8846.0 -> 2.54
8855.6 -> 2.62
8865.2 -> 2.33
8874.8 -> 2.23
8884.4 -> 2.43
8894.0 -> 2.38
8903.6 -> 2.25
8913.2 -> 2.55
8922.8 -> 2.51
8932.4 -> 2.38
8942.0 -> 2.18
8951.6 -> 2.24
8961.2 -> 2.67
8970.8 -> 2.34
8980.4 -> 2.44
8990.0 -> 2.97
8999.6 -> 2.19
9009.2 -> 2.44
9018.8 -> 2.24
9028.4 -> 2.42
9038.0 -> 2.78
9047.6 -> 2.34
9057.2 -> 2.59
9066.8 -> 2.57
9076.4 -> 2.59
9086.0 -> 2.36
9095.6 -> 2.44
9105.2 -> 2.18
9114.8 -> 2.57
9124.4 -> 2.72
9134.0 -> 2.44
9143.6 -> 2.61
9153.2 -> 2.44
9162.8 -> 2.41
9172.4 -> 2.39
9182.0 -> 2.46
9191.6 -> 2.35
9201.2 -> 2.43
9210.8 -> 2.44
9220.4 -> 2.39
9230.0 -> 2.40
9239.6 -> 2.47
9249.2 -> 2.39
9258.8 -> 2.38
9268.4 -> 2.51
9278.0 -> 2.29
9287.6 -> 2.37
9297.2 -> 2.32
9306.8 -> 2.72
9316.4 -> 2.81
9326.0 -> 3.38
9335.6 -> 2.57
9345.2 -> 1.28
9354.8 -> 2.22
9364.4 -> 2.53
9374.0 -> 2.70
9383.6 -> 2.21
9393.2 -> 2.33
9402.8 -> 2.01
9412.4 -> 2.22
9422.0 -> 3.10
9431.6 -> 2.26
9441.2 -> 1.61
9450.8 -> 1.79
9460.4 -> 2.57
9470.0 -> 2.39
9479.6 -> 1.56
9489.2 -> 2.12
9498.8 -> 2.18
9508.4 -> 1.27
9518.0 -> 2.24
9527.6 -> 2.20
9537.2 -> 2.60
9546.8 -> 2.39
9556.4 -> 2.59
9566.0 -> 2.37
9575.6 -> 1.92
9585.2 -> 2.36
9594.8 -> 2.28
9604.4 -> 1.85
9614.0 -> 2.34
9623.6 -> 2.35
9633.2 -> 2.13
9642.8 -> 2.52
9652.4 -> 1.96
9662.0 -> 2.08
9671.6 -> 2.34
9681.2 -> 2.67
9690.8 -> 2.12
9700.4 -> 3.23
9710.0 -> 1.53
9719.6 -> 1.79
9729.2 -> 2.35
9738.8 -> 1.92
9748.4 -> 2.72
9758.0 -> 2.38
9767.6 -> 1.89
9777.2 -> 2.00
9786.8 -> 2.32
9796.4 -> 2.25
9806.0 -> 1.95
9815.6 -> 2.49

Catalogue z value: 0.12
